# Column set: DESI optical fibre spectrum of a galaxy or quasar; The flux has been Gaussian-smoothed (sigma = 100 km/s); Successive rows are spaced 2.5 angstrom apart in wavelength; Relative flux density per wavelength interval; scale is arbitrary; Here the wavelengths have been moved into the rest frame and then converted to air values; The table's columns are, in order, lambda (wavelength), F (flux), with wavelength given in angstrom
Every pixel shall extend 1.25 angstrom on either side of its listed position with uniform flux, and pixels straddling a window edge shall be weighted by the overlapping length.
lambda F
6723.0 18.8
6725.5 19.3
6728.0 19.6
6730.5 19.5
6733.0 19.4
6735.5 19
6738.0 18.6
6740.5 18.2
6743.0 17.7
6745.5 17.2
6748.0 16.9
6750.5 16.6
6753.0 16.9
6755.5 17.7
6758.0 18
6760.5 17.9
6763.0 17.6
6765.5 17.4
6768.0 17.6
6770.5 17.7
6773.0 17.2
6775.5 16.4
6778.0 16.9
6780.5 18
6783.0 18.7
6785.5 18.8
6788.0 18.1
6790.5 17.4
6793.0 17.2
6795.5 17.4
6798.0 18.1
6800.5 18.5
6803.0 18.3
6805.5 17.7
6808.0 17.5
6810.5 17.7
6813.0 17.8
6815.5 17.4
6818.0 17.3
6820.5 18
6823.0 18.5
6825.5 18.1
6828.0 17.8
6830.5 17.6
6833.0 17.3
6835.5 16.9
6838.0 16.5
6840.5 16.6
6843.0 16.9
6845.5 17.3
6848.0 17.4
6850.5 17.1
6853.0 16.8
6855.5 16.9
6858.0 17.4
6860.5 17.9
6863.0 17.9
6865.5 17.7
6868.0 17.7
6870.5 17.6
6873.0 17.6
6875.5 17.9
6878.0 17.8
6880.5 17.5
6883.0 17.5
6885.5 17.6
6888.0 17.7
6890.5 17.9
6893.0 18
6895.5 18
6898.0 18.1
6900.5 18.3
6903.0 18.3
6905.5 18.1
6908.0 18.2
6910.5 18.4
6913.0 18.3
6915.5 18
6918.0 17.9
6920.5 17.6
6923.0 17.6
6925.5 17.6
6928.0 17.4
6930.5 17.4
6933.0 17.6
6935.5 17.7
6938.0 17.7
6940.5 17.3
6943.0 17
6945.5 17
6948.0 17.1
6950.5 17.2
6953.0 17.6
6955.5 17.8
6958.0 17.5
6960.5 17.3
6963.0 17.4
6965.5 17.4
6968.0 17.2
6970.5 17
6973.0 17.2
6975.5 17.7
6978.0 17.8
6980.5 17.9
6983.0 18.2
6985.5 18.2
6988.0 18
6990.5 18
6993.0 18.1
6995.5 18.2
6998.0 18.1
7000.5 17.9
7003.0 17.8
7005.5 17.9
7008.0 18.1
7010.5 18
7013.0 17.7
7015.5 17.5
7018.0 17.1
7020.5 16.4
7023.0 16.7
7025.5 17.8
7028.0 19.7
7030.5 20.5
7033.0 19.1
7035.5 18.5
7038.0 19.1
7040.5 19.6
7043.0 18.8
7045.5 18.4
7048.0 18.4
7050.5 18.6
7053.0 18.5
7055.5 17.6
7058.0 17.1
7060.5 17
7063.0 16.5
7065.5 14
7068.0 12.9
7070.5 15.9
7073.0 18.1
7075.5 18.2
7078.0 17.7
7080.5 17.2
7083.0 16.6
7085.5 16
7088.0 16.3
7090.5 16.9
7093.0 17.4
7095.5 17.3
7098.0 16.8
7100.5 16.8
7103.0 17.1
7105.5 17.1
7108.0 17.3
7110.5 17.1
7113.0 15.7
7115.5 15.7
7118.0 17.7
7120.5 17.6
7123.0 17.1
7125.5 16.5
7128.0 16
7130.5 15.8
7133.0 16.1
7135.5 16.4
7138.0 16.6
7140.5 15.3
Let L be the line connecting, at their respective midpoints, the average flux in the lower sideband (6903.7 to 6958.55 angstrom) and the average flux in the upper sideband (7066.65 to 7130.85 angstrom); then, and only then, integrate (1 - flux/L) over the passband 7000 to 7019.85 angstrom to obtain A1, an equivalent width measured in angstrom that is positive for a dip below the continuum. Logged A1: -0.56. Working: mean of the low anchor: 17.6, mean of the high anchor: 16.7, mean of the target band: 17.7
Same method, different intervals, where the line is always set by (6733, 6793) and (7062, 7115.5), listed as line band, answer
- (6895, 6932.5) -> -1.64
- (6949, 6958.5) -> -0.26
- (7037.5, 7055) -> -2.06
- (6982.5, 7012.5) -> -2.00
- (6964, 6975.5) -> -0.18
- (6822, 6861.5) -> 0.30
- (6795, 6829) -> -0.66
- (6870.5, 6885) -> -0.29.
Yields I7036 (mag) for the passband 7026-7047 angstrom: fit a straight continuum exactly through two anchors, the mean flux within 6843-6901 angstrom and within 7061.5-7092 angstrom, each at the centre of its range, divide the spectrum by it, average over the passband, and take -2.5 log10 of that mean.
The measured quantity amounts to -0.15 mag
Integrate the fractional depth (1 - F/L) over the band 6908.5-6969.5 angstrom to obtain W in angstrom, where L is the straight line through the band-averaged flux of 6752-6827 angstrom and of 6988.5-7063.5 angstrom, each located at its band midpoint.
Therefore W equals 1.4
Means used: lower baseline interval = 17.7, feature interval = 17.5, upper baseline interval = 18.1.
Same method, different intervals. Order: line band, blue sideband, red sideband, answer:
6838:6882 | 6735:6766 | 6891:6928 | 1.25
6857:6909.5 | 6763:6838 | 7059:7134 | -1.41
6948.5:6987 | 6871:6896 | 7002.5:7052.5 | 1.09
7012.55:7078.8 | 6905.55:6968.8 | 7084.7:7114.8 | -2.38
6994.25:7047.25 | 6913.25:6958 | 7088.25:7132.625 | -3.31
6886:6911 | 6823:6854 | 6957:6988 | -0.97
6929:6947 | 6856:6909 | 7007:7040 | 0.59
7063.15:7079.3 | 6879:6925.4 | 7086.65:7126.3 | 0.87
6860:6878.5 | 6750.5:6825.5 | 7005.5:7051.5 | 0.16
